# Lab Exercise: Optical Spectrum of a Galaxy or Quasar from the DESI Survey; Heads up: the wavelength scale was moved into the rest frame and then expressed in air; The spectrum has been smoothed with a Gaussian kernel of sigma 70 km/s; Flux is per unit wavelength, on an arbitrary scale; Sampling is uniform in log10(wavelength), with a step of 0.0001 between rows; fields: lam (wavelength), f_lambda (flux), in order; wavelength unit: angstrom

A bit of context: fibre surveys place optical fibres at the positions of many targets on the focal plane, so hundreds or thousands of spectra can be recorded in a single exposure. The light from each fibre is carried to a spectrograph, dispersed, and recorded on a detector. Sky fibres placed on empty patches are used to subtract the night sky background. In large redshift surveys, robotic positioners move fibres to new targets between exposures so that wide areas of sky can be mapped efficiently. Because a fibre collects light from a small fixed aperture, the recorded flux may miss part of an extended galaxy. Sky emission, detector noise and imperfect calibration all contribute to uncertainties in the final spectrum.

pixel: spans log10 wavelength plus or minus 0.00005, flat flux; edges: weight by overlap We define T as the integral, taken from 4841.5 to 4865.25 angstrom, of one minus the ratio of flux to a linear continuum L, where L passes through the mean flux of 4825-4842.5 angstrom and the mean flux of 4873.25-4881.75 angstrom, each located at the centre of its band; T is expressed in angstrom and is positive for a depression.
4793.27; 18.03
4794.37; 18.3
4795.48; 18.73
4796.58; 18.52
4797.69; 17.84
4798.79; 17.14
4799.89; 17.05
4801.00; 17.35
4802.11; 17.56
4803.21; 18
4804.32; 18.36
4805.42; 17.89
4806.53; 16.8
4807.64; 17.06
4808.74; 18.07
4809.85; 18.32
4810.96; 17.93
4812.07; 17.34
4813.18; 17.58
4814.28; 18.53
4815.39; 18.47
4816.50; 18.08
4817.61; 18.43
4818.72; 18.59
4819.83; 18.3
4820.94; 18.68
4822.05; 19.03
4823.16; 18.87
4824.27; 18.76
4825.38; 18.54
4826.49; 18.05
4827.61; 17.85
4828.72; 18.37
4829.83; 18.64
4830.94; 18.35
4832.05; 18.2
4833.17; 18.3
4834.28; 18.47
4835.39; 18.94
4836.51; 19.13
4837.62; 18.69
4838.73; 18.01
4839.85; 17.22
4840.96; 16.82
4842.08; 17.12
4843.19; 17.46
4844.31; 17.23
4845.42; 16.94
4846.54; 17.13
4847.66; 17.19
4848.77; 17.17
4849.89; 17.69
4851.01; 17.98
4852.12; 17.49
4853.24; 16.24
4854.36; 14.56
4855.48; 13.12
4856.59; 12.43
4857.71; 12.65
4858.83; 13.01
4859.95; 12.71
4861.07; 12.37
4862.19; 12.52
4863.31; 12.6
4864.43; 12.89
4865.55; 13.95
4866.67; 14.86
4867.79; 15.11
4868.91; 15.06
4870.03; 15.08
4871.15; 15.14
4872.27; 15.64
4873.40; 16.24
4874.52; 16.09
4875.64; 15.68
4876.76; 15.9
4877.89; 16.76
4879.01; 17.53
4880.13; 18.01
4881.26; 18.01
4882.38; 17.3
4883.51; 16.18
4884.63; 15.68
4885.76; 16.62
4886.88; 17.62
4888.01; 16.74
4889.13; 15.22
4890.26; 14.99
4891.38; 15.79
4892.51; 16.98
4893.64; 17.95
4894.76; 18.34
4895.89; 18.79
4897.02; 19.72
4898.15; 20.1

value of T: 3.3 angstrom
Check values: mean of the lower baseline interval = 18.2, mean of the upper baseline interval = 16.8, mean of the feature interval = 15.1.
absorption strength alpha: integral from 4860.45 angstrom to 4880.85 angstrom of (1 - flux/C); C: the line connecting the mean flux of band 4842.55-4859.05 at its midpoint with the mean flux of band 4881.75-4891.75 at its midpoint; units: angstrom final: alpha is 1.3 angstrom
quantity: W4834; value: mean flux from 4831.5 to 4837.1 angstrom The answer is 18.6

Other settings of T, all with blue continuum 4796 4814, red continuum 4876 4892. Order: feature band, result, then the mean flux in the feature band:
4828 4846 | -0.77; 18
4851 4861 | 1.66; 14.2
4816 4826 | -0.64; 18.6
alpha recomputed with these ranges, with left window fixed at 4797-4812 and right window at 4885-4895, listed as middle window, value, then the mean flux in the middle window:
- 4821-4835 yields -0.9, 18.5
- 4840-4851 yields -0.1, 17.2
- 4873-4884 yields 0.0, 16.8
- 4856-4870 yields 2.9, 13.4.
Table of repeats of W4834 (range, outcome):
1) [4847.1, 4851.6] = 17.5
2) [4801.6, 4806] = 18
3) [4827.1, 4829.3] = 18.2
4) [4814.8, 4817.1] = 18.3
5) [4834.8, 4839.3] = 18.7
